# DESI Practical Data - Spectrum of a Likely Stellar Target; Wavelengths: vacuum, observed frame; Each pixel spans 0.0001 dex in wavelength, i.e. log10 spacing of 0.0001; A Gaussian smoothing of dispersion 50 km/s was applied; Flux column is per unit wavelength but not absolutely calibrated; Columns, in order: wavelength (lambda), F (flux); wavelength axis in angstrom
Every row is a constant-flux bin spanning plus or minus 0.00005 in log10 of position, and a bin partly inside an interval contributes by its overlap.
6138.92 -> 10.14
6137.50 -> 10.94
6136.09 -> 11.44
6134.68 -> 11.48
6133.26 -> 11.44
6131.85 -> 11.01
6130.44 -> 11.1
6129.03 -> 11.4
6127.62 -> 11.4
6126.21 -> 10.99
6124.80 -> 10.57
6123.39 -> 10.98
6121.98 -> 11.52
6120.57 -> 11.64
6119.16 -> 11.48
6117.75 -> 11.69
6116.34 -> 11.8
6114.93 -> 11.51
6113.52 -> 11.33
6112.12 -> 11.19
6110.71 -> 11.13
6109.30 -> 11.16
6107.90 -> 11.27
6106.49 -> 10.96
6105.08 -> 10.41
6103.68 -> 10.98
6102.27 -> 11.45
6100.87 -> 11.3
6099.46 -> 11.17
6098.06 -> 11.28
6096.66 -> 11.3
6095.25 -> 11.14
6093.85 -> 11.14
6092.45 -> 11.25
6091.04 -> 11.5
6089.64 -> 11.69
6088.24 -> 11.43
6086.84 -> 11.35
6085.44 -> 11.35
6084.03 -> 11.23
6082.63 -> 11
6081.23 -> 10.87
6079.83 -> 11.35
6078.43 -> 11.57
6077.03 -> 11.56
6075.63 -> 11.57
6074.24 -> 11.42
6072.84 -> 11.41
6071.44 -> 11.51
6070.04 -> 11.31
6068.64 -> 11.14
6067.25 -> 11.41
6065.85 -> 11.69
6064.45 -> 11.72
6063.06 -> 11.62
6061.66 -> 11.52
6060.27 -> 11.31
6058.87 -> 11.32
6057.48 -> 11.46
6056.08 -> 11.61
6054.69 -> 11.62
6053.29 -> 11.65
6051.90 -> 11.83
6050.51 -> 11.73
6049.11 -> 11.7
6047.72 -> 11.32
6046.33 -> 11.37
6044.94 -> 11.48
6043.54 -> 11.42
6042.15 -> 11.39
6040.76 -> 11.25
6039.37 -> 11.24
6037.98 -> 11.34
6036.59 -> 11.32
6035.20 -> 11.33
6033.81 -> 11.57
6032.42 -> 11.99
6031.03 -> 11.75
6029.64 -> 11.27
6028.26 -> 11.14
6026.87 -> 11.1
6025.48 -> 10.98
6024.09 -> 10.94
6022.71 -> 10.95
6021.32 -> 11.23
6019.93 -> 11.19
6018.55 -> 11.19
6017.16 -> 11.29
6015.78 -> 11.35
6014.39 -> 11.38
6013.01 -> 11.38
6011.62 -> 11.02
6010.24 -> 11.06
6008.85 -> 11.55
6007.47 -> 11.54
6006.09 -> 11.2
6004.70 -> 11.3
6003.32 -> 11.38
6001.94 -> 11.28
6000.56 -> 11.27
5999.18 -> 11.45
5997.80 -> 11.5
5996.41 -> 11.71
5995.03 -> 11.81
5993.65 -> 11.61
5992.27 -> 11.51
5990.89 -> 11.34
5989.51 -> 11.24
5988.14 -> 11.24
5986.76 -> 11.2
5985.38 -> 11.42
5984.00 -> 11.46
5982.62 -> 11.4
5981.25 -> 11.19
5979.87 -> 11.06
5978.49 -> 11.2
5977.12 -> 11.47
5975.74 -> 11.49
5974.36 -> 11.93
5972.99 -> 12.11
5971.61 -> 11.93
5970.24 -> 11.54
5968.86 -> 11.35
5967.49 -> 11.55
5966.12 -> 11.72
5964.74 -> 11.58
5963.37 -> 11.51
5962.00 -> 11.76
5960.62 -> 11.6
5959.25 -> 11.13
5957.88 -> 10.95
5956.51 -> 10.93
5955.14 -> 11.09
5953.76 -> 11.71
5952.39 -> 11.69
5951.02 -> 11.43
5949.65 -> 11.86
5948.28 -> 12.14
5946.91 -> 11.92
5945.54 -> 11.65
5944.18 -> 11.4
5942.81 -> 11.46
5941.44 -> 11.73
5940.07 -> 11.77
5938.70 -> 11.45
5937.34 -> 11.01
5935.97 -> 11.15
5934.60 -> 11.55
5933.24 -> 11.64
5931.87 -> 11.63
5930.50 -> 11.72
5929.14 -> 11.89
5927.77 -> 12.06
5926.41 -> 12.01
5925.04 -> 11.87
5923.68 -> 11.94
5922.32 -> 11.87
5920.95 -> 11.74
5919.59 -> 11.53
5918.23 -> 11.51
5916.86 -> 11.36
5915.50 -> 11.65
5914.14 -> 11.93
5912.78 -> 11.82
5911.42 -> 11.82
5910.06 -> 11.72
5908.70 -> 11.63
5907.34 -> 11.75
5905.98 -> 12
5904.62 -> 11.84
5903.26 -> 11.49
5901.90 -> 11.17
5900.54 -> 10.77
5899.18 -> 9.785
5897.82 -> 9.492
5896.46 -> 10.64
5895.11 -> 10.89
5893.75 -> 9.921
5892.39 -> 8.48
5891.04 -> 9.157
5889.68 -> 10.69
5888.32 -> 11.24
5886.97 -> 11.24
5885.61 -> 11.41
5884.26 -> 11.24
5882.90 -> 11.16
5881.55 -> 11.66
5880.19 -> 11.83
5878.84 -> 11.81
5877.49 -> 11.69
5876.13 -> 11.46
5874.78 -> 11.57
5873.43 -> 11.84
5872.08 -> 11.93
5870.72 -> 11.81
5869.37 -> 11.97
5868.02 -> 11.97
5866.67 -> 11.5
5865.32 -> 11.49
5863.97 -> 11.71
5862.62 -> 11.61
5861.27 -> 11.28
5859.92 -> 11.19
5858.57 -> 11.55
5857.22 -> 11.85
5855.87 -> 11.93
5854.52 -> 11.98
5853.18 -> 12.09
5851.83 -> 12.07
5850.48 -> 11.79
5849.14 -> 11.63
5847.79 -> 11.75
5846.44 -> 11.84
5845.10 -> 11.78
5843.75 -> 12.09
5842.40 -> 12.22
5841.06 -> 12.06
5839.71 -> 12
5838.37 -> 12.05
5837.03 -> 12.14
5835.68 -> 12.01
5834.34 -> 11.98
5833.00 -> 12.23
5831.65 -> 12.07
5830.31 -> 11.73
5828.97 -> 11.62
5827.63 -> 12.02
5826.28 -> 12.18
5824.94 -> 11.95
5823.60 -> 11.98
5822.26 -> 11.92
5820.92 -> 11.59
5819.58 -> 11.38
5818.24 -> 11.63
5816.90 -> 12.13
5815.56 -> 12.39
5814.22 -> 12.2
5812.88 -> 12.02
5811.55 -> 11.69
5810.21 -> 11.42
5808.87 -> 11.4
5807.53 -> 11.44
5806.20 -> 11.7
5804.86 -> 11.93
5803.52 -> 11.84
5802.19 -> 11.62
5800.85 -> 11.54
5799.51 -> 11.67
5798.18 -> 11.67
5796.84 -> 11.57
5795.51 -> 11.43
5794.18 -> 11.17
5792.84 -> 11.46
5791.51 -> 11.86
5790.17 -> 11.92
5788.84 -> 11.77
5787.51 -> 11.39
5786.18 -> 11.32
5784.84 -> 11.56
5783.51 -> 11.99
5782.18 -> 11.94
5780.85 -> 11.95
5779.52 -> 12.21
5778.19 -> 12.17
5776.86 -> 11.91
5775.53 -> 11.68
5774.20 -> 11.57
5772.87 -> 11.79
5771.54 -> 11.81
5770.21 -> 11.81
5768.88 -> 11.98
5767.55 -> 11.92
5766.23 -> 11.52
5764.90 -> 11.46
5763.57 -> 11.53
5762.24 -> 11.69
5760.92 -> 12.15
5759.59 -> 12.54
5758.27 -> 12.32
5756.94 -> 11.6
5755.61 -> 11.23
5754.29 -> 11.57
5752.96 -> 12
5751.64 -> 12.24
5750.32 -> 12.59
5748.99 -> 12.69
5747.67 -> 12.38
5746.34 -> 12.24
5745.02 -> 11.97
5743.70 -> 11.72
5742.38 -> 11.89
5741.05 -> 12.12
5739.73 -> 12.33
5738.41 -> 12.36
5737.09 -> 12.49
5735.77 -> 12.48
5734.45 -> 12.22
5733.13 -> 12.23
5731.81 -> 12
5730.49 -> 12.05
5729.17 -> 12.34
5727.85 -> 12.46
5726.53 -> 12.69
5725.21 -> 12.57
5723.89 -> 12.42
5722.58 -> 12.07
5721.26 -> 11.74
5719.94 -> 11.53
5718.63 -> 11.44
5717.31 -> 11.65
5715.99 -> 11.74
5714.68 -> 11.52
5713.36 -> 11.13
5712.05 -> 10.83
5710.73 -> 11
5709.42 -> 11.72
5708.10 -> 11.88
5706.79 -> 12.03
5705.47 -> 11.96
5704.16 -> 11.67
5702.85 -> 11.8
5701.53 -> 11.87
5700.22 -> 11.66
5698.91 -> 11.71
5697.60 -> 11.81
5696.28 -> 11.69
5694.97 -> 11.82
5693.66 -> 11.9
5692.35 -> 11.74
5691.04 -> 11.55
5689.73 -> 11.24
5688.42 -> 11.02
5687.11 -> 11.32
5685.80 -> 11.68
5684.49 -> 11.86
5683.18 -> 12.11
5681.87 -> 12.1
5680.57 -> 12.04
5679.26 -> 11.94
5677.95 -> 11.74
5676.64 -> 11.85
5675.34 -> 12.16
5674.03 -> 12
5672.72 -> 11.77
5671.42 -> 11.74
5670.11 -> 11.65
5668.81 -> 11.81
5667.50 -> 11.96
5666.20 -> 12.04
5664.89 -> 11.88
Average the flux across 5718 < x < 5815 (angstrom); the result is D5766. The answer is 11.9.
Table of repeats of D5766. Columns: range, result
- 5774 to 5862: 11.8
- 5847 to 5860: 11.8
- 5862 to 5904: 11.1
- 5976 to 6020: 11.4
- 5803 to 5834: 11.8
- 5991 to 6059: 11.4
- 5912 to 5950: 11.7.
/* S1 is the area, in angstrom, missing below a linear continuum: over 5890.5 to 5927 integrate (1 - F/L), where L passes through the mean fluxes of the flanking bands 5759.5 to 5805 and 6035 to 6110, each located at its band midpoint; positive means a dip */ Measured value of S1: 1.2 angstrom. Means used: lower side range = 11.7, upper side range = 11.4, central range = 11.2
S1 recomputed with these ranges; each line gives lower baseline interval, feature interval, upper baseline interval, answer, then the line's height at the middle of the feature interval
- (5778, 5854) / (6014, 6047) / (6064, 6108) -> 0.3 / 11.4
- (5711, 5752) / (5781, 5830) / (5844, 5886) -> 0.5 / 11.9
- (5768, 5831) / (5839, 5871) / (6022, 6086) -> -0.3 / 11.7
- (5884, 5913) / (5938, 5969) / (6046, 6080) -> -1.2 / 11.1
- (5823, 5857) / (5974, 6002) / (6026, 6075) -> 0.5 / 11.6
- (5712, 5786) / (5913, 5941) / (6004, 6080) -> -0.1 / 11.6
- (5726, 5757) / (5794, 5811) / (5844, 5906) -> 0.3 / 11.8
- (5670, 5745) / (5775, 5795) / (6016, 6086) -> 0.0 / 11.8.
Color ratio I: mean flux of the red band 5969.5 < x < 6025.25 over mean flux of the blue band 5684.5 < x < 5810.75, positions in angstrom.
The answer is 1.0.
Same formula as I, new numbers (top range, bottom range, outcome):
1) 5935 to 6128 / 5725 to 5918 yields 0.97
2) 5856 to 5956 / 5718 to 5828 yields 0.96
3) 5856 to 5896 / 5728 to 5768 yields 0.94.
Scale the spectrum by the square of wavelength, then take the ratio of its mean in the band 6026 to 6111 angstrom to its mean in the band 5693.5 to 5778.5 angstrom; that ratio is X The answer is 1.07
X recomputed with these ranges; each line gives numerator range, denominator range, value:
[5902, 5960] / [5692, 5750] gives 1.05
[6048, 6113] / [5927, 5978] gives 1.02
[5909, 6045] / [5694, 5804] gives 1.05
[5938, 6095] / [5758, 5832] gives 1.05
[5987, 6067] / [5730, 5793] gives 1.04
